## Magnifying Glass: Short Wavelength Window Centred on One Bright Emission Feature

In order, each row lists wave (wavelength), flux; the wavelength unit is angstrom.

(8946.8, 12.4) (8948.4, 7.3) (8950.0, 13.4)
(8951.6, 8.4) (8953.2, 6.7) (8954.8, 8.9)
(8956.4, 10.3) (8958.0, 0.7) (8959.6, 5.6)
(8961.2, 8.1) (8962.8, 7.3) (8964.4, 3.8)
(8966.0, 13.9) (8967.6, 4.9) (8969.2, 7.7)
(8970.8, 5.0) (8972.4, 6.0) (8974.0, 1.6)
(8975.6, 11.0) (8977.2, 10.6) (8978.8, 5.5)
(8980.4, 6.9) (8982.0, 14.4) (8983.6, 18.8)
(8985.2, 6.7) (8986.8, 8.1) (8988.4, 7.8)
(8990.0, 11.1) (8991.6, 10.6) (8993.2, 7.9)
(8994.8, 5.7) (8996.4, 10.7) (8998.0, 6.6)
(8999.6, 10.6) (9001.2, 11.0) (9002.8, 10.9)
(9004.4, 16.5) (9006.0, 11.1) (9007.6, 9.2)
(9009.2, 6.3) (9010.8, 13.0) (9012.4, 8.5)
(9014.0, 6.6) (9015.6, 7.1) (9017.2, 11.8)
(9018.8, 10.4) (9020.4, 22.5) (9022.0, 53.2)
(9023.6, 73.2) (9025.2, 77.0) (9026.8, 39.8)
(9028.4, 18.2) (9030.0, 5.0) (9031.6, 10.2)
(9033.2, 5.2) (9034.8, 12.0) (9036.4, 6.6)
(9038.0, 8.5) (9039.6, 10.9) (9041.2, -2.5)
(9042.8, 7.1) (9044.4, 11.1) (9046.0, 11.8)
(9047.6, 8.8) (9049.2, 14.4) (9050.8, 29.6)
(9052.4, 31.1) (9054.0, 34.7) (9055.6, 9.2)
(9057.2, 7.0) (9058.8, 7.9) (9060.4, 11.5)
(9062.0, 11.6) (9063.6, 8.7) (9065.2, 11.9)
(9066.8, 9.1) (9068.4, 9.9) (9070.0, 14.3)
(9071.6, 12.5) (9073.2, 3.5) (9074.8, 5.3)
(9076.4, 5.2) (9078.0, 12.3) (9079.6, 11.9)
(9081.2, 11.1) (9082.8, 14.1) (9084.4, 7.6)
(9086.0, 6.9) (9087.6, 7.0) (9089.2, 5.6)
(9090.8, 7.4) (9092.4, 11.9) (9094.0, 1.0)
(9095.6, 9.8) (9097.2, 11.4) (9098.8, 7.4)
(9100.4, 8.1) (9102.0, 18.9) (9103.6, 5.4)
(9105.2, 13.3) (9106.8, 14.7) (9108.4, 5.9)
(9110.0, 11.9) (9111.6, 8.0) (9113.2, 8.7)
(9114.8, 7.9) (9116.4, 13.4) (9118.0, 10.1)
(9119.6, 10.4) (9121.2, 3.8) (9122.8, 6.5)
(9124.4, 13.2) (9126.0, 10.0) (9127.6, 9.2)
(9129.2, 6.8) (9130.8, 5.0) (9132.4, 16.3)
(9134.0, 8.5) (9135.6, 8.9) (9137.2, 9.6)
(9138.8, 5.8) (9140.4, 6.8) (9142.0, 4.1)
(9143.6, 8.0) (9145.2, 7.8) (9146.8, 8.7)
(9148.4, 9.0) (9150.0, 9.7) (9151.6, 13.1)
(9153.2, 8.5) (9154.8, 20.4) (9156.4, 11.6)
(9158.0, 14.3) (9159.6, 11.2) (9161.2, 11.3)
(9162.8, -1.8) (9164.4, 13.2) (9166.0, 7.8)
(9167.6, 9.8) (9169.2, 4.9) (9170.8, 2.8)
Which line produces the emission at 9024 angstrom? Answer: H-alpha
